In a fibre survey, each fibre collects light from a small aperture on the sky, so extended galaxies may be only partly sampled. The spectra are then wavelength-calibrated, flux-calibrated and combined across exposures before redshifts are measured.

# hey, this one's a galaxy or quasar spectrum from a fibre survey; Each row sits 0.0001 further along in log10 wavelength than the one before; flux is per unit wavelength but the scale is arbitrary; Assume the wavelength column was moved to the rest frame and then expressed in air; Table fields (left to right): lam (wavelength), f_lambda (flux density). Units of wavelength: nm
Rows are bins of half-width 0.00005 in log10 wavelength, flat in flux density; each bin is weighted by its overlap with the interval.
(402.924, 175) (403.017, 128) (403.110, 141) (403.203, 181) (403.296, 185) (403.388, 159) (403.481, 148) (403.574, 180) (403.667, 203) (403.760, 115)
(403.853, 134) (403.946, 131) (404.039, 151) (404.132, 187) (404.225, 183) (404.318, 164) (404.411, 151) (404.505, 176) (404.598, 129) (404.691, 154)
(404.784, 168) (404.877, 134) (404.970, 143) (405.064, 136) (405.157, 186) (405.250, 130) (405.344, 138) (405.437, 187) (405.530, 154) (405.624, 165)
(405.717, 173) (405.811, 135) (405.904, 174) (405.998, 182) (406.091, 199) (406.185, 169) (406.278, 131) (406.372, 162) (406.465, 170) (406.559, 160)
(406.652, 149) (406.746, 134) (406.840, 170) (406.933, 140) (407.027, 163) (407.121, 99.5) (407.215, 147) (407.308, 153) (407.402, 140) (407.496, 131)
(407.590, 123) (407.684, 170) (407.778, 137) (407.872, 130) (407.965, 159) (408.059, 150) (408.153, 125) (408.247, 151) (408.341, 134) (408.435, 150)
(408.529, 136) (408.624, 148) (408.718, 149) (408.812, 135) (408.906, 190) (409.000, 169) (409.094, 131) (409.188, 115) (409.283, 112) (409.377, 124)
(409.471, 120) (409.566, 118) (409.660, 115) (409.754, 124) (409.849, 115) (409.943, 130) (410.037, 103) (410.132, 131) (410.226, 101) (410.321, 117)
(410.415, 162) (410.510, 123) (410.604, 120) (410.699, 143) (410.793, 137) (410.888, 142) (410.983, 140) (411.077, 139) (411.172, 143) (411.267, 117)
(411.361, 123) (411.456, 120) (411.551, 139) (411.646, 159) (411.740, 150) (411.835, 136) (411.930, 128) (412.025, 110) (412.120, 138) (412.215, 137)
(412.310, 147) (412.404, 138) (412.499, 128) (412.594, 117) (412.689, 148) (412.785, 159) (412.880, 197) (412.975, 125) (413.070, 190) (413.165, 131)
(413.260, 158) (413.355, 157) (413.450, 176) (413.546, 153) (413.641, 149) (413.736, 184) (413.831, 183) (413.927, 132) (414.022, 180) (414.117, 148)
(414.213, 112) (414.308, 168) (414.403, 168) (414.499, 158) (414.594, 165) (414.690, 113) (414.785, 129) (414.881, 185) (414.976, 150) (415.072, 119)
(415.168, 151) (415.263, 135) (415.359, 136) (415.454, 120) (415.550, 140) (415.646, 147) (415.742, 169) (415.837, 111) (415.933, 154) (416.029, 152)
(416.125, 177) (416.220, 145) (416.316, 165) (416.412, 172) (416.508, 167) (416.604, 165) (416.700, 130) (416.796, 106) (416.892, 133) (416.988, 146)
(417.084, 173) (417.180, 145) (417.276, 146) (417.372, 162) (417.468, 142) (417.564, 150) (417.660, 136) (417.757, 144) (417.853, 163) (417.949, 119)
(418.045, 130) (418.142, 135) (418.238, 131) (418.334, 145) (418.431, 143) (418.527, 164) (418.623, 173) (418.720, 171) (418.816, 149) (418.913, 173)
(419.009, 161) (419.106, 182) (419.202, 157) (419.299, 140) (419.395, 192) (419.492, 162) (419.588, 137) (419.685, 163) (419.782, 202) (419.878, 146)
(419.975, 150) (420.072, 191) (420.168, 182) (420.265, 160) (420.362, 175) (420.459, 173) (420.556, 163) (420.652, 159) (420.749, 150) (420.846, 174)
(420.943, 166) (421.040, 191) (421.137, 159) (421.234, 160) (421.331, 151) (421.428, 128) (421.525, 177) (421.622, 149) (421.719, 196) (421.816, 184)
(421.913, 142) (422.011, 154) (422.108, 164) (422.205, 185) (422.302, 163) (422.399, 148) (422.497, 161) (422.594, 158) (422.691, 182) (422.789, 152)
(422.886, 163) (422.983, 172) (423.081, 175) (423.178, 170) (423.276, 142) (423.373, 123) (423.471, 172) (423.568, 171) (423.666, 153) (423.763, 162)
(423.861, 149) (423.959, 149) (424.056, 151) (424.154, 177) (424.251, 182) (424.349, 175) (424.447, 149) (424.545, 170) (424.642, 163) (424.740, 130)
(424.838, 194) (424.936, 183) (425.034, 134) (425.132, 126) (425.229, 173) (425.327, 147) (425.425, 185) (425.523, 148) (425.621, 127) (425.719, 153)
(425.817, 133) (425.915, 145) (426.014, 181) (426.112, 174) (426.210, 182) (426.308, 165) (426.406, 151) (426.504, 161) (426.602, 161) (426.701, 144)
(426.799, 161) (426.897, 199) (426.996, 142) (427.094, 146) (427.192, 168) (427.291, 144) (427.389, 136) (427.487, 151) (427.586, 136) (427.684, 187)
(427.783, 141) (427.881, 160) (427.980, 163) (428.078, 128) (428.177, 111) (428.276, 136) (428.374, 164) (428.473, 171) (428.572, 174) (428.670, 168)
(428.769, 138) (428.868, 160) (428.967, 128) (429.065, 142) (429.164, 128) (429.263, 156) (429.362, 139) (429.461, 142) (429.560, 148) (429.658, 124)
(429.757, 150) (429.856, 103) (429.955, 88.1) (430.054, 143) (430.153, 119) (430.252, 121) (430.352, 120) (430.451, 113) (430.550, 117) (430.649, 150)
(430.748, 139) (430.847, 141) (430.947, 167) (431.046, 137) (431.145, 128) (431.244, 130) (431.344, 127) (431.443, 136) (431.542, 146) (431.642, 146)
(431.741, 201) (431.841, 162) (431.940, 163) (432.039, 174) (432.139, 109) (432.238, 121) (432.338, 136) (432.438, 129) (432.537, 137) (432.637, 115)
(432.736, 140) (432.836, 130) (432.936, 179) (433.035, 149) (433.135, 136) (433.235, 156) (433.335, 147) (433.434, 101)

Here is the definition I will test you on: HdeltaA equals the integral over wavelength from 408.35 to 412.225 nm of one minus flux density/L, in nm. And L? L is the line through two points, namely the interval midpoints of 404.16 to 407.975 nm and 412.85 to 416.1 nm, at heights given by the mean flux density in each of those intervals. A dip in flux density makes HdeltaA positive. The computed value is 0.50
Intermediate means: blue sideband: 154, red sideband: 151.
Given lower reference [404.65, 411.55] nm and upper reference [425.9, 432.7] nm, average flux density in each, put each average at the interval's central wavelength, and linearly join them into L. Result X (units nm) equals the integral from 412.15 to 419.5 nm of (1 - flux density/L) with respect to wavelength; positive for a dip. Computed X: -0.38 nm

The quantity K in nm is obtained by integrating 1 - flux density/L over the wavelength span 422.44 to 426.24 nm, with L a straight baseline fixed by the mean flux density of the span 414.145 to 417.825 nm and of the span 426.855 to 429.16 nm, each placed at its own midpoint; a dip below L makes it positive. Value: -0.25 nm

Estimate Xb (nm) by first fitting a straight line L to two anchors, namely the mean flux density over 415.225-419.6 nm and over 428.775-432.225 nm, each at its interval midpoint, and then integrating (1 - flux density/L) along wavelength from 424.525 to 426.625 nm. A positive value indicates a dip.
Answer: -0.23 nm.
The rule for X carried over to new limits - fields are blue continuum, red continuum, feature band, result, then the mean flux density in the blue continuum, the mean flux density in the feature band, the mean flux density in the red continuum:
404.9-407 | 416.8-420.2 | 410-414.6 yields 0.38 nm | 158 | 143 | 155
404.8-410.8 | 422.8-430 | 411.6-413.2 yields 0.02 nm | 143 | 144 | 153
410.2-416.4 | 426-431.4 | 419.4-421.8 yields -0.35 nm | 145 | 166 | 145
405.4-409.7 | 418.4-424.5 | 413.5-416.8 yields 0.12 nm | 147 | 150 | 164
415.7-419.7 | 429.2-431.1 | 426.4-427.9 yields -0.20 nm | 152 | 156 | 132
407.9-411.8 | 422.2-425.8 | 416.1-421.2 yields -0.25 nm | 134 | 157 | 159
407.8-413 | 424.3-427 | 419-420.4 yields -0.16 nm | 135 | 167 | 159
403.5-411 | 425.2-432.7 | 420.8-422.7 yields -0.24 nm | 146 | 164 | 146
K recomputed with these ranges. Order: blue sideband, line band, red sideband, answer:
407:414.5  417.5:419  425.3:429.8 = -0.03 nm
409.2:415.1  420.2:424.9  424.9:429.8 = -0.46 nm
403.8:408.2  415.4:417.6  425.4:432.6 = 0.01 nm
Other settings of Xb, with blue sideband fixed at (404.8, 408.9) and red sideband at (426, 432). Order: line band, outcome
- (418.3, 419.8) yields -0.15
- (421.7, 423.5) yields -0.18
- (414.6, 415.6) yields 0.07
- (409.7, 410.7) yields 0.18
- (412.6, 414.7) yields -0.11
